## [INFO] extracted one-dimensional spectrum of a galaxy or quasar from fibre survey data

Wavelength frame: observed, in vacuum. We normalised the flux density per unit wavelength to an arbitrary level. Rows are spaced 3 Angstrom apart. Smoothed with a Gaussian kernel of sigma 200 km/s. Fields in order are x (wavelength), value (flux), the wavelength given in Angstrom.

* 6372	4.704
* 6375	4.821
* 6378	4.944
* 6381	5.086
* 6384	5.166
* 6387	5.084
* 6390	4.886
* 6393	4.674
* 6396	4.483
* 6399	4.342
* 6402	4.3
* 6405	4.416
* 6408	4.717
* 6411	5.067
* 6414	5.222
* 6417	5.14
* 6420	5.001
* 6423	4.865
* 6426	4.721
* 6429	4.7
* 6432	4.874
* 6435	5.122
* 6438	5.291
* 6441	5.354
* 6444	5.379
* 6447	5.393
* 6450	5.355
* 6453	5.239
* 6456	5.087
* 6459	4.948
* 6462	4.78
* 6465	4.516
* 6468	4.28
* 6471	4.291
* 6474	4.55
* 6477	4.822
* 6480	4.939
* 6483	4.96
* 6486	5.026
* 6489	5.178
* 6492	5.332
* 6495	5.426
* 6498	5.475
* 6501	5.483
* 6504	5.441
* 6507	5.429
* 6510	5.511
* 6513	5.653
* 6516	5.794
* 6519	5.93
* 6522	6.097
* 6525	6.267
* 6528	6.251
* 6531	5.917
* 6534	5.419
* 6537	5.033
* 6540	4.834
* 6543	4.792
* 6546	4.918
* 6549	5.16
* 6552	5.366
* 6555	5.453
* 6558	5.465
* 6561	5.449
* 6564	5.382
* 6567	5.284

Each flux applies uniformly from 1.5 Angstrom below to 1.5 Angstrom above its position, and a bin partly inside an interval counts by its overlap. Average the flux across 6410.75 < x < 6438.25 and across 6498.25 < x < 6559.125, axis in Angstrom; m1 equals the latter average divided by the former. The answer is 1.11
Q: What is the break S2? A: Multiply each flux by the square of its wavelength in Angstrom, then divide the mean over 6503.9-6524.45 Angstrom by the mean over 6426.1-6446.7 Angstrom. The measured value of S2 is 1.2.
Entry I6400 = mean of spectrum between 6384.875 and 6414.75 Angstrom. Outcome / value 4.72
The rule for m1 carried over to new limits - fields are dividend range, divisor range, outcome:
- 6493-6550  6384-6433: 1.15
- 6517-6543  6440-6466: 1.11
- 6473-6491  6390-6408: 1.10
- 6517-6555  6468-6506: 1.09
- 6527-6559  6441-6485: 1.08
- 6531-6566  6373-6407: 1.10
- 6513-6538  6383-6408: 1.25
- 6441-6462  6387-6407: 1.14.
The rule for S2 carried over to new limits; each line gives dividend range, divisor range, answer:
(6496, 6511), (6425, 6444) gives 1.11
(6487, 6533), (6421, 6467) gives 1.15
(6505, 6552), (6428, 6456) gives 1.09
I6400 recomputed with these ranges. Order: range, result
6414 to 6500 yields 5.01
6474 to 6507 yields 5.19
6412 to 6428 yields 4.98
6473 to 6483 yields 4.81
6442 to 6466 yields 5.1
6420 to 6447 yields 5.06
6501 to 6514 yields 5.5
